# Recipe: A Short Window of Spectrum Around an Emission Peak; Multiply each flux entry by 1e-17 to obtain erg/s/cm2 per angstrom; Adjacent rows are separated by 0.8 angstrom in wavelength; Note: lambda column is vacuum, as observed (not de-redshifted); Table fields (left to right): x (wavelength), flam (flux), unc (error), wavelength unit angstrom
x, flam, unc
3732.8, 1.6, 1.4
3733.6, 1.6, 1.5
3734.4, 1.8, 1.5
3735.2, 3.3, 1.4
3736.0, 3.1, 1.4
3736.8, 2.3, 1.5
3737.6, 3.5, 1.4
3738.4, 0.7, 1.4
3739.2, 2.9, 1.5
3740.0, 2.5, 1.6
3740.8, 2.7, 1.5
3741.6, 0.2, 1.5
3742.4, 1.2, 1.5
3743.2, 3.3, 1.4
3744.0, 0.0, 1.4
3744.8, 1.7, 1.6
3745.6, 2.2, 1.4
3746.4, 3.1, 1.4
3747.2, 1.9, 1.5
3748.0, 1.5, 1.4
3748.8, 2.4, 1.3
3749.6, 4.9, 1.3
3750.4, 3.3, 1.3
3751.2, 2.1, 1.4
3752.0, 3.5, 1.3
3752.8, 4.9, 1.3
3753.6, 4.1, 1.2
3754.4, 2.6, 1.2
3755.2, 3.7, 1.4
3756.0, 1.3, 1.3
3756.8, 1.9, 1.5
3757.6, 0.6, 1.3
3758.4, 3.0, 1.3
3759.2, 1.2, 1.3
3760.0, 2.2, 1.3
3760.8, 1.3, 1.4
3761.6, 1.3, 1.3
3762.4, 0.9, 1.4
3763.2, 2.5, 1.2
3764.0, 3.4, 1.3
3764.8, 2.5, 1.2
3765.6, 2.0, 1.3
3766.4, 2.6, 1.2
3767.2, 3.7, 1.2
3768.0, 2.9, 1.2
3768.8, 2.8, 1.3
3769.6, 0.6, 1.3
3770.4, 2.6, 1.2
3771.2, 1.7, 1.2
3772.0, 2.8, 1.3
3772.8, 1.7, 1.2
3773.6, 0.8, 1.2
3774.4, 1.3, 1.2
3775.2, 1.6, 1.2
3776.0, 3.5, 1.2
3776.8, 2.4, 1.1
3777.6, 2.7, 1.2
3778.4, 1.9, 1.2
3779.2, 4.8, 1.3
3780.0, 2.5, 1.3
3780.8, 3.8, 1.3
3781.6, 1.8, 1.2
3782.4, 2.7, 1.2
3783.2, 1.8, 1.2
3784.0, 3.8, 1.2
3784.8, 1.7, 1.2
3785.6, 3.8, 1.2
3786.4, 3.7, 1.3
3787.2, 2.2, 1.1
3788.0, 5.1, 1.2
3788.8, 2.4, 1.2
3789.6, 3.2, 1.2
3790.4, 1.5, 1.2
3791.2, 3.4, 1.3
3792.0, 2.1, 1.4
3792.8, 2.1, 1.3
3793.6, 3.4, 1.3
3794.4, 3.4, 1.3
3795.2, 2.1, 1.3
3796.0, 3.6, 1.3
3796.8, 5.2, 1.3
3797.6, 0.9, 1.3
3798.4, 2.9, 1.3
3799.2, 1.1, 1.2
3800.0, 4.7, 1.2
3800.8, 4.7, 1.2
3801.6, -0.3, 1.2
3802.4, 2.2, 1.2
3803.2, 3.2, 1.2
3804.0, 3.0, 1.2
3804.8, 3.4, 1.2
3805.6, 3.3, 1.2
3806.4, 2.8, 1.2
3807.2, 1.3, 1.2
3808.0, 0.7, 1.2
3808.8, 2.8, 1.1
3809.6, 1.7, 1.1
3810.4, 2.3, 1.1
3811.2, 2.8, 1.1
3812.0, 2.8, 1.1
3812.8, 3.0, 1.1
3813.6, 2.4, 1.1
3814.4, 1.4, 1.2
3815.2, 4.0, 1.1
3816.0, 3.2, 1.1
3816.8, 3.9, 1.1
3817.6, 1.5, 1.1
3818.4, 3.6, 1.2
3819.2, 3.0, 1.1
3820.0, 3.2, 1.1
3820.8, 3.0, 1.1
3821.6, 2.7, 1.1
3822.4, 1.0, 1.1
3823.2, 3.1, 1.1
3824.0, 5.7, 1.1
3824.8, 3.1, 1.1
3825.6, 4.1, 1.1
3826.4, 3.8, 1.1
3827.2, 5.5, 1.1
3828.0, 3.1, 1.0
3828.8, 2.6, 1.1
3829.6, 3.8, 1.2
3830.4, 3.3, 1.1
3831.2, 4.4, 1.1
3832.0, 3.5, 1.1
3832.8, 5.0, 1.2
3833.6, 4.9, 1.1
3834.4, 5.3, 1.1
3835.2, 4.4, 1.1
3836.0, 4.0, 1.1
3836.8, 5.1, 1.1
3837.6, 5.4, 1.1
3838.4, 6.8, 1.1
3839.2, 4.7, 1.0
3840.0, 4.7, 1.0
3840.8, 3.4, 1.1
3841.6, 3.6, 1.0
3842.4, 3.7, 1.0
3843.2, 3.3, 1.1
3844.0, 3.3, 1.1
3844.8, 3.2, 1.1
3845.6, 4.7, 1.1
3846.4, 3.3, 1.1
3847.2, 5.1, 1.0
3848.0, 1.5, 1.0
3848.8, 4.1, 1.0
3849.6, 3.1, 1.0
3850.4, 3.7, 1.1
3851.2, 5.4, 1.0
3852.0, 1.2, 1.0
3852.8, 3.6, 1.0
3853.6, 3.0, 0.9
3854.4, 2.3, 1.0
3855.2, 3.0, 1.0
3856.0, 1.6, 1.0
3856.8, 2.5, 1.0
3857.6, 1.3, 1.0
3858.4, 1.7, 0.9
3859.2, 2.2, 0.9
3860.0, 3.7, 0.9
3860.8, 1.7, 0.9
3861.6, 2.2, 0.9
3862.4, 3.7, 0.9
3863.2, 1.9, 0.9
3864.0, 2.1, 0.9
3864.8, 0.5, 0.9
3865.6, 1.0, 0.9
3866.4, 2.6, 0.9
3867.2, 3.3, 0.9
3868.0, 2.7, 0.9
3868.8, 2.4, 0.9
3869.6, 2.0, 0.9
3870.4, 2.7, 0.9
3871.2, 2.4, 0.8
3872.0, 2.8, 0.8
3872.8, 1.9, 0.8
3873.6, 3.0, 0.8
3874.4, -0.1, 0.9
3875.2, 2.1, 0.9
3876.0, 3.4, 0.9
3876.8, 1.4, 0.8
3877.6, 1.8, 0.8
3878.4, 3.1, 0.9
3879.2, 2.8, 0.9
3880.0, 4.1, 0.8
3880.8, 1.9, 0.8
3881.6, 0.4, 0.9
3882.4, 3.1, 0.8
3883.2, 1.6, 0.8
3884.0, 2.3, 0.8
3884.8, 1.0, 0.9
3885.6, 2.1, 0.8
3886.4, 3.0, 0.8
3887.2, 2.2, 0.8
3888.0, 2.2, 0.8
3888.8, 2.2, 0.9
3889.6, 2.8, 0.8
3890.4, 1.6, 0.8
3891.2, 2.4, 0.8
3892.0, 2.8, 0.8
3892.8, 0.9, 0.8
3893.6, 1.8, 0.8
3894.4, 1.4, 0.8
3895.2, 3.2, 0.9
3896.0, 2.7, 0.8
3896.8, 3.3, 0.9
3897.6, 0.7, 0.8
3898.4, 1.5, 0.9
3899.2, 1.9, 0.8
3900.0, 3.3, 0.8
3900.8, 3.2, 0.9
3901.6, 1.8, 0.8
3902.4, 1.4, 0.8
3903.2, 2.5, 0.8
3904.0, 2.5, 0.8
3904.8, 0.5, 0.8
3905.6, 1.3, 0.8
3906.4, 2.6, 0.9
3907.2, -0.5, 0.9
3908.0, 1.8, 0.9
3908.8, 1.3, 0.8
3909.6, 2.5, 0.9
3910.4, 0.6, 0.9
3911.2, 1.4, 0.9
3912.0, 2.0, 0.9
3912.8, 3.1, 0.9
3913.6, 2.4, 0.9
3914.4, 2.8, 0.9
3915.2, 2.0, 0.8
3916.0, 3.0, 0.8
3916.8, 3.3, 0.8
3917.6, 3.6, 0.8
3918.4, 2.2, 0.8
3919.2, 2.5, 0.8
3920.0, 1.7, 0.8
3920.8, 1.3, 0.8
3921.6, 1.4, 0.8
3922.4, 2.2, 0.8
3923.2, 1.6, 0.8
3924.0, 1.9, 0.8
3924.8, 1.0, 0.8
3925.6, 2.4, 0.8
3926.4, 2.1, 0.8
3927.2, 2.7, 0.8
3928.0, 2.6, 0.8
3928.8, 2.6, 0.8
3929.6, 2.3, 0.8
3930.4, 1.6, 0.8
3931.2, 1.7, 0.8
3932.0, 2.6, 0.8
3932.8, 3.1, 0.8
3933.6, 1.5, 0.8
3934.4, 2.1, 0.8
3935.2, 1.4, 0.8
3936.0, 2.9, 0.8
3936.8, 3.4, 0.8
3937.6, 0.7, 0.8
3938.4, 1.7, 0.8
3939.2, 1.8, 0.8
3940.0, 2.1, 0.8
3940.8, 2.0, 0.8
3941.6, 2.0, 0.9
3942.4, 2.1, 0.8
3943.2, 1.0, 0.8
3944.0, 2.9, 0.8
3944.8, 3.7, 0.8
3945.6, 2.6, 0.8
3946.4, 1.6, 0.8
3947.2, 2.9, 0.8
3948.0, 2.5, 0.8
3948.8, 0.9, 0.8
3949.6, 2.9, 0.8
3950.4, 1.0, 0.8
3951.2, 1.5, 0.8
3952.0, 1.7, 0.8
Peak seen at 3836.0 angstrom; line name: C III] 1909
